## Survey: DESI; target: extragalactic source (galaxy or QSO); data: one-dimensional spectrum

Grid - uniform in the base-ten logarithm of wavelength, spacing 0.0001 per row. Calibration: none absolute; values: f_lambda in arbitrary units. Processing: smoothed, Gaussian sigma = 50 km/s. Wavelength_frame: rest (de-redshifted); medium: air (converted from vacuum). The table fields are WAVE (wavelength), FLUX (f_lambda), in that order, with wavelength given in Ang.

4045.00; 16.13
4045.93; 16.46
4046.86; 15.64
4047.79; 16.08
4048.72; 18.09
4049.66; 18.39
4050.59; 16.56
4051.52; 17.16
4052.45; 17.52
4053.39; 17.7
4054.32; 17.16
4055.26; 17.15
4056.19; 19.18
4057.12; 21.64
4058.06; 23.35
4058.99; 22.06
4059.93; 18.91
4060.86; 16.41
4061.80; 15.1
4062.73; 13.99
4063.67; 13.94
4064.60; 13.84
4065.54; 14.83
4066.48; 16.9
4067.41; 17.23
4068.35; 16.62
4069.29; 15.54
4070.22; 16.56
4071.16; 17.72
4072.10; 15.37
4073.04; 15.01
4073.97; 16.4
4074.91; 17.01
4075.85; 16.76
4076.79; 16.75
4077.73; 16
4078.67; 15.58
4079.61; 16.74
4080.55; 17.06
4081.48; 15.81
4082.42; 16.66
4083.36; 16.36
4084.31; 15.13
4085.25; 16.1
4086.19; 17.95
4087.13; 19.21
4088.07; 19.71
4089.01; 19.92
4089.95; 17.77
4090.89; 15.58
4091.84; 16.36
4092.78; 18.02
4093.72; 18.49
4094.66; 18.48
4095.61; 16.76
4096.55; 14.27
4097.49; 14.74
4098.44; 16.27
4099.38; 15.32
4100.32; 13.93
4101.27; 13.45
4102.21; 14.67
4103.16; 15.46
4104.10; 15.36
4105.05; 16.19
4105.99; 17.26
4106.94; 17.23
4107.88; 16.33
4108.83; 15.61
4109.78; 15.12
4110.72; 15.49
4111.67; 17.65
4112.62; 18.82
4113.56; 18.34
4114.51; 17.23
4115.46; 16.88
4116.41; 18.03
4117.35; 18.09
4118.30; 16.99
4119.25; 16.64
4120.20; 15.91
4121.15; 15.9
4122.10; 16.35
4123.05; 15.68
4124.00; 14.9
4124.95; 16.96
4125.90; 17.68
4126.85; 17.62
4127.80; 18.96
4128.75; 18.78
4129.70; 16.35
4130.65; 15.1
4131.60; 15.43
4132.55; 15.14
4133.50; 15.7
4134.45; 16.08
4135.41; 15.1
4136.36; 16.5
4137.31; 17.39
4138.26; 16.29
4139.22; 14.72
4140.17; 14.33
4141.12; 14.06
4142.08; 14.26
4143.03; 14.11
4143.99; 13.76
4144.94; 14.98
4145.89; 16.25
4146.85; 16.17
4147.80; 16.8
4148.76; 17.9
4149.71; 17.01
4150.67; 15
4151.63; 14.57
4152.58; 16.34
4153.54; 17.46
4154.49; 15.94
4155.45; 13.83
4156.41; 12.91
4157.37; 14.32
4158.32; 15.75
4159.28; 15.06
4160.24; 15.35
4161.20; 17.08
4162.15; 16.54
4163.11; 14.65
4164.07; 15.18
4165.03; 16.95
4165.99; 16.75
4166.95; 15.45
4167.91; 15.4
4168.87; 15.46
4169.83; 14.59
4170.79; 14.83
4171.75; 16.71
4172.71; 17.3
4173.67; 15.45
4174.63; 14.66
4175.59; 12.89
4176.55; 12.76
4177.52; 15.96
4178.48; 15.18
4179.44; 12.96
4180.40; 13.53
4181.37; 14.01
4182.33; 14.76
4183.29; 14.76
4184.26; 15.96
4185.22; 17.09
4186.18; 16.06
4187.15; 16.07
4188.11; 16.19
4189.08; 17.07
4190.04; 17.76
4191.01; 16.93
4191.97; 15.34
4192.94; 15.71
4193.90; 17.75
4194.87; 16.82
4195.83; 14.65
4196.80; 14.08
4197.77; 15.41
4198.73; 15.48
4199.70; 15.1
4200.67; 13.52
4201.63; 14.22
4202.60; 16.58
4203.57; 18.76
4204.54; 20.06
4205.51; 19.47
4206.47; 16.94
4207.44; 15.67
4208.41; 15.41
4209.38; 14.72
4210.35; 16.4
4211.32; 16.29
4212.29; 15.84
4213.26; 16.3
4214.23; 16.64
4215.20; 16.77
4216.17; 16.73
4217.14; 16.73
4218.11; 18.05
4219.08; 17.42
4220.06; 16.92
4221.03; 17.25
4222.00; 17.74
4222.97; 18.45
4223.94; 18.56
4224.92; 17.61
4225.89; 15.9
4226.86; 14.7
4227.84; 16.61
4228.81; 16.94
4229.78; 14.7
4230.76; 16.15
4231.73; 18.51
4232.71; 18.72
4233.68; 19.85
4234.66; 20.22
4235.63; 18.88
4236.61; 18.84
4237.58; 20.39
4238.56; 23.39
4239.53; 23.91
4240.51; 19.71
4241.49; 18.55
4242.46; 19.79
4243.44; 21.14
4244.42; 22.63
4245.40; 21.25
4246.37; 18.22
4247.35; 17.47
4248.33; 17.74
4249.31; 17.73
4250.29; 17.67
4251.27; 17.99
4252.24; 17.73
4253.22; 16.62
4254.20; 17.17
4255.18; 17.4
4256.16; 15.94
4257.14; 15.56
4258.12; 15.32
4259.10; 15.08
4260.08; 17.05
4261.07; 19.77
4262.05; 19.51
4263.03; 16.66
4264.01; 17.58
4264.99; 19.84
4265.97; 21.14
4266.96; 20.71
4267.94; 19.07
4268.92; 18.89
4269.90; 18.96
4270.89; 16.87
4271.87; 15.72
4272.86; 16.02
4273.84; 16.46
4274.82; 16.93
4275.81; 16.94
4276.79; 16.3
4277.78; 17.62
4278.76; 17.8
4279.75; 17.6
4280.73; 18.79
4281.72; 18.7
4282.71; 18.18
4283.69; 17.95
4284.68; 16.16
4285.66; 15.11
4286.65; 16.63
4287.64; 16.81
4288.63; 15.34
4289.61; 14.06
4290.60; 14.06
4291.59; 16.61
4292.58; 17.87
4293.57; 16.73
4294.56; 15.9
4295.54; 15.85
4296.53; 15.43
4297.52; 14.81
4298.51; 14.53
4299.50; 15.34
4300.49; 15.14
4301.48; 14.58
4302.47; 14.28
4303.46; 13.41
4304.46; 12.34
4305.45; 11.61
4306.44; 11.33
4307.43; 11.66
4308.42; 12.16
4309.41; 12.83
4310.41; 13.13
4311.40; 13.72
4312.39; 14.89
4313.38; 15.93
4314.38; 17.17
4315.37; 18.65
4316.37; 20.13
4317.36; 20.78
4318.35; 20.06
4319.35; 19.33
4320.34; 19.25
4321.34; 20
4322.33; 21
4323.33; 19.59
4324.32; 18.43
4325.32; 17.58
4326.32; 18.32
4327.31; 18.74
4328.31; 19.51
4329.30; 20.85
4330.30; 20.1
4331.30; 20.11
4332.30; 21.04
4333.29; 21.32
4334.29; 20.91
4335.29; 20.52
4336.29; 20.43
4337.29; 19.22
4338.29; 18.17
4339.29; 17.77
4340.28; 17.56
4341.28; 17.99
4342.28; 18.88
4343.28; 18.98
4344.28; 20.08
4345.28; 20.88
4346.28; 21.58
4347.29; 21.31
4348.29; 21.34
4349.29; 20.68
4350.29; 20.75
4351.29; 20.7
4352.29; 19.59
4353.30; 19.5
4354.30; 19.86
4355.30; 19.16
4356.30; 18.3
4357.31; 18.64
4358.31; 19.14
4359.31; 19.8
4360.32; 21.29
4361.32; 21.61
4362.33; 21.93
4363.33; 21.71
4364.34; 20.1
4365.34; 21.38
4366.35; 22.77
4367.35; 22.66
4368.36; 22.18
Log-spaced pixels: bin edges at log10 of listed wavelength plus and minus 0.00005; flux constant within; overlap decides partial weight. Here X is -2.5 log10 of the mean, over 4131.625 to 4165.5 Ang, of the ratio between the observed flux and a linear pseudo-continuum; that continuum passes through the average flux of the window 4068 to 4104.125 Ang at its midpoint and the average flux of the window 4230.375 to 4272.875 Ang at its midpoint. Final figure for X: 0.12 mag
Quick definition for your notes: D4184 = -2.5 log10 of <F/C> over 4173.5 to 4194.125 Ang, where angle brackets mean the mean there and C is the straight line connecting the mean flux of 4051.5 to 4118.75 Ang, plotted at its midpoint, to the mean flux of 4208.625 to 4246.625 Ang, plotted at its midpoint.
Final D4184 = 0.15 mag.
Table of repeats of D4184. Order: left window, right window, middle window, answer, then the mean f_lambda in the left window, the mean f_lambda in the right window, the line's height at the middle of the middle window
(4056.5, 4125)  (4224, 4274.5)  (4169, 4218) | 0.12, 16.7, 18.2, 17.7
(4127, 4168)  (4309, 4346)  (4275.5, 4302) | 0.11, 15.7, 18.8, 18.1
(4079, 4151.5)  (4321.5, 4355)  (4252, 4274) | 0.06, 16.4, 19.8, 18.6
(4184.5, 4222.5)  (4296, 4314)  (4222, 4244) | -0.19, 16.5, 13.8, 15.7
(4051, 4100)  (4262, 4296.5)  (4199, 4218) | 0.04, 17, 17.2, 17.1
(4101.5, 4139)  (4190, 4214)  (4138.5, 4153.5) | 0.07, 16.5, 16.2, 16.4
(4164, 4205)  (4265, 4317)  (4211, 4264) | -0.13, 15.6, 16.1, 15.9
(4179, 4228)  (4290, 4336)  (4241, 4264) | -0.09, 16.3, 16.9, 16.6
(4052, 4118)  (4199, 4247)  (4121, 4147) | 0.08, 16.8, 17.8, 17.2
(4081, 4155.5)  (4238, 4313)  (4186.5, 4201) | 0.05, 16.3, 16.9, 16.6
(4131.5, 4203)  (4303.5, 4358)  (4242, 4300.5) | 0.00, 15.5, 18.4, 17.3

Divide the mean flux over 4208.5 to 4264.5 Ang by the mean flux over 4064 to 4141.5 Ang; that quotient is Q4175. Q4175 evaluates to 1.1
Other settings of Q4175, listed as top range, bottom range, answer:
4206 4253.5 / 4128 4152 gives 1.14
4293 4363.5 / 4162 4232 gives 1.13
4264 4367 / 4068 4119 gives 1.08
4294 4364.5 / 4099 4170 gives 1.14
